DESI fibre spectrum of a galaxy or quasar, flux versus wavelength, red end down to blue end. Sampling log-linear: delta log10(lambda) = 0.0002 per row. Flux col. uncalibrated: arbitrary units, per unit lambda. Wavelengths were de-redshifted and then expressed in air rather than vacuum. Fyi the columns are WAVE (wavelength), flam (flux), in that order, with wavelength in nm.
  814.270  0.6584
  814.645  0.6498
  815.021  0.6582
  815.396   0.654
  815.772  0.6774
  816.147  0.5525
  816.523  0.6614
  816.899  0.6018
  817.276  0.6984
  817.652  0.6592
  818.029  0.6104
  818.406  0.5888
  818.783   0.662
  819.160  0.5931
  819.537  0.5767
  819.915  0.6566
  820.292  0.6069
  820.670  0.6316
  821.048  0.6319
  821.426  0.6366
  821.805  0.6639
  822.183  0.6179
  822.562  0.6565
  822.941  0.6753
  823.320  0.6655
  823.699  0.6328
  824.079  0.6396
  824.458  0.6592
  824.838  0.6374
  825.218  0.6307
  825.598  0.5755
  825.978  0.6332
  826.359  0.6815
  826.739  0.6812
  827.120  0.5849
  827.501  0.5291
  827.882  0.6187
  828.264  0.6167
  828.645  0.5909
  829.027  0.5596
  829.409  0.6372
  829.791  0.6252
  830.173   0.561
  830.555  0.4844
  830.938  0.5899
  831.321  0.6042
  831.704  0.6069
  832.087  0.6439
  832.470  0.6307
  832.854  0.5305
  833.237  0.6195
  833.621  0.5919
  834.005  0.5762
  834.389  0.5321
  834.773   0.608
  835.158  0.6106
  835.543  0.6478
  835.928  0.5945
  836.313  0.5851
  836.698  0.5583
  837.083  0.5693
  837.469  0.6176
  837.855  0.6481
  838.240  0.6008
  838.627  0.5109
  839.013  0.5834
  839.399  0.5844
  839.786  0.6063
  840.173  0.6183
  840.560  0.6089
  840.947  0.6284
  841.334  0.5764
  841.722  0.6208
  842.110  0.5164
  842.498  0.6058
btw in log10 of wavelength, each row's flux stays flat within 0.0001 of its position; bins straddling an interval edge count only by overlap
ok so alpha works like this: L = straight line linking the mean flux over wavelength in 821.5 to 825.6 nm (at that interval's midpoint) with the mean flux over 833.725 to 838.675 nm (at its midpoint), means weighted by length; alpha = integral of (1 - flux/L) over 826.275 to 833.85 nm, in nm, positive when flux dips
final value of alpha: 0.23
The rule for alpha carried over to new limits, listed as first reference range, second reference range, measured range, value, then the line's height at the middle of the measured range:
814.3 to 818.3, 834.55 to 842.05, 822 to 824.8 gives -0.10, 0.627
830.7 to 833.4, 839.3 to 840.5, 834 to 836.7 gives 0.05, 0.603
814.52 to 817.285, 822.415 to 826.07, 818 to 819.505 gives 0.07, 0.64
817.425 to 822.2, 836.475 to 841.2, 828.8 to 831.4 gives 0.13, 0.609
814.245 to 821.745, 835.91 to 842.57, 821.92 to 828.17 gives -0.14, 0.619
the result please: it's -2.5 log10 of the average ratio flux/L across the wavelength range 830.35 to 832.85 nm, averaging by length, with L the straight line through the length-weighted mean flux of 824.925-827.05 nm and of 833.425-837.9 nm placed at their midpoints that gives 0.04 mag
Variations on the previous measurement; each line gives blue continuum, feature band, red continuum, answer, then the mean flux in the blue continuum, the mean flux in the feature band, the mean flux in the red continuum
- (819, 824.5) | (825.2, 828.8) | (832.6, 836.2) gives 0.01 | 0.636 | 0.614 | 0.591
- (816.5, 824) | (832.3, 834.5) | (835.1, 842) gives 0.05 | 0.636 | 0.581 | 0.597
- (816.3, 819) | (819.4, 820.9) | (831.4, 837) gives 0.02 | 0.638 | 0.62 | 0.595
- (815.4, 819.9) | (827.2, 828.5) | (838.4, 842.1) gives 0.04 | 0.628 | 0.588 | 0.589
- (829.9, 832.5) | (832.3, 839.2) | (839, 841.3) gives 0.01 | 0.587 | 0.59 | 0.605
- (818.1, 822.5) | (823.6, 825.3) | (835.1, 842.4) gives -0.04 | 0.625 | 0.641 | 0.594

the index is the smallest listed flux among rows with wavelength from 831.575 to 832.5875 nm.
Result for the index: 0.6069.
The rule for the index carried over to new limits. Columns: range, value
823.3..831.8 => 0.4844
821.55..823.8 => 0.6179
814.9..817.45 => 0.5525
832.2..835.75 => 0.5305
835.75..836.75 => 0.5583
